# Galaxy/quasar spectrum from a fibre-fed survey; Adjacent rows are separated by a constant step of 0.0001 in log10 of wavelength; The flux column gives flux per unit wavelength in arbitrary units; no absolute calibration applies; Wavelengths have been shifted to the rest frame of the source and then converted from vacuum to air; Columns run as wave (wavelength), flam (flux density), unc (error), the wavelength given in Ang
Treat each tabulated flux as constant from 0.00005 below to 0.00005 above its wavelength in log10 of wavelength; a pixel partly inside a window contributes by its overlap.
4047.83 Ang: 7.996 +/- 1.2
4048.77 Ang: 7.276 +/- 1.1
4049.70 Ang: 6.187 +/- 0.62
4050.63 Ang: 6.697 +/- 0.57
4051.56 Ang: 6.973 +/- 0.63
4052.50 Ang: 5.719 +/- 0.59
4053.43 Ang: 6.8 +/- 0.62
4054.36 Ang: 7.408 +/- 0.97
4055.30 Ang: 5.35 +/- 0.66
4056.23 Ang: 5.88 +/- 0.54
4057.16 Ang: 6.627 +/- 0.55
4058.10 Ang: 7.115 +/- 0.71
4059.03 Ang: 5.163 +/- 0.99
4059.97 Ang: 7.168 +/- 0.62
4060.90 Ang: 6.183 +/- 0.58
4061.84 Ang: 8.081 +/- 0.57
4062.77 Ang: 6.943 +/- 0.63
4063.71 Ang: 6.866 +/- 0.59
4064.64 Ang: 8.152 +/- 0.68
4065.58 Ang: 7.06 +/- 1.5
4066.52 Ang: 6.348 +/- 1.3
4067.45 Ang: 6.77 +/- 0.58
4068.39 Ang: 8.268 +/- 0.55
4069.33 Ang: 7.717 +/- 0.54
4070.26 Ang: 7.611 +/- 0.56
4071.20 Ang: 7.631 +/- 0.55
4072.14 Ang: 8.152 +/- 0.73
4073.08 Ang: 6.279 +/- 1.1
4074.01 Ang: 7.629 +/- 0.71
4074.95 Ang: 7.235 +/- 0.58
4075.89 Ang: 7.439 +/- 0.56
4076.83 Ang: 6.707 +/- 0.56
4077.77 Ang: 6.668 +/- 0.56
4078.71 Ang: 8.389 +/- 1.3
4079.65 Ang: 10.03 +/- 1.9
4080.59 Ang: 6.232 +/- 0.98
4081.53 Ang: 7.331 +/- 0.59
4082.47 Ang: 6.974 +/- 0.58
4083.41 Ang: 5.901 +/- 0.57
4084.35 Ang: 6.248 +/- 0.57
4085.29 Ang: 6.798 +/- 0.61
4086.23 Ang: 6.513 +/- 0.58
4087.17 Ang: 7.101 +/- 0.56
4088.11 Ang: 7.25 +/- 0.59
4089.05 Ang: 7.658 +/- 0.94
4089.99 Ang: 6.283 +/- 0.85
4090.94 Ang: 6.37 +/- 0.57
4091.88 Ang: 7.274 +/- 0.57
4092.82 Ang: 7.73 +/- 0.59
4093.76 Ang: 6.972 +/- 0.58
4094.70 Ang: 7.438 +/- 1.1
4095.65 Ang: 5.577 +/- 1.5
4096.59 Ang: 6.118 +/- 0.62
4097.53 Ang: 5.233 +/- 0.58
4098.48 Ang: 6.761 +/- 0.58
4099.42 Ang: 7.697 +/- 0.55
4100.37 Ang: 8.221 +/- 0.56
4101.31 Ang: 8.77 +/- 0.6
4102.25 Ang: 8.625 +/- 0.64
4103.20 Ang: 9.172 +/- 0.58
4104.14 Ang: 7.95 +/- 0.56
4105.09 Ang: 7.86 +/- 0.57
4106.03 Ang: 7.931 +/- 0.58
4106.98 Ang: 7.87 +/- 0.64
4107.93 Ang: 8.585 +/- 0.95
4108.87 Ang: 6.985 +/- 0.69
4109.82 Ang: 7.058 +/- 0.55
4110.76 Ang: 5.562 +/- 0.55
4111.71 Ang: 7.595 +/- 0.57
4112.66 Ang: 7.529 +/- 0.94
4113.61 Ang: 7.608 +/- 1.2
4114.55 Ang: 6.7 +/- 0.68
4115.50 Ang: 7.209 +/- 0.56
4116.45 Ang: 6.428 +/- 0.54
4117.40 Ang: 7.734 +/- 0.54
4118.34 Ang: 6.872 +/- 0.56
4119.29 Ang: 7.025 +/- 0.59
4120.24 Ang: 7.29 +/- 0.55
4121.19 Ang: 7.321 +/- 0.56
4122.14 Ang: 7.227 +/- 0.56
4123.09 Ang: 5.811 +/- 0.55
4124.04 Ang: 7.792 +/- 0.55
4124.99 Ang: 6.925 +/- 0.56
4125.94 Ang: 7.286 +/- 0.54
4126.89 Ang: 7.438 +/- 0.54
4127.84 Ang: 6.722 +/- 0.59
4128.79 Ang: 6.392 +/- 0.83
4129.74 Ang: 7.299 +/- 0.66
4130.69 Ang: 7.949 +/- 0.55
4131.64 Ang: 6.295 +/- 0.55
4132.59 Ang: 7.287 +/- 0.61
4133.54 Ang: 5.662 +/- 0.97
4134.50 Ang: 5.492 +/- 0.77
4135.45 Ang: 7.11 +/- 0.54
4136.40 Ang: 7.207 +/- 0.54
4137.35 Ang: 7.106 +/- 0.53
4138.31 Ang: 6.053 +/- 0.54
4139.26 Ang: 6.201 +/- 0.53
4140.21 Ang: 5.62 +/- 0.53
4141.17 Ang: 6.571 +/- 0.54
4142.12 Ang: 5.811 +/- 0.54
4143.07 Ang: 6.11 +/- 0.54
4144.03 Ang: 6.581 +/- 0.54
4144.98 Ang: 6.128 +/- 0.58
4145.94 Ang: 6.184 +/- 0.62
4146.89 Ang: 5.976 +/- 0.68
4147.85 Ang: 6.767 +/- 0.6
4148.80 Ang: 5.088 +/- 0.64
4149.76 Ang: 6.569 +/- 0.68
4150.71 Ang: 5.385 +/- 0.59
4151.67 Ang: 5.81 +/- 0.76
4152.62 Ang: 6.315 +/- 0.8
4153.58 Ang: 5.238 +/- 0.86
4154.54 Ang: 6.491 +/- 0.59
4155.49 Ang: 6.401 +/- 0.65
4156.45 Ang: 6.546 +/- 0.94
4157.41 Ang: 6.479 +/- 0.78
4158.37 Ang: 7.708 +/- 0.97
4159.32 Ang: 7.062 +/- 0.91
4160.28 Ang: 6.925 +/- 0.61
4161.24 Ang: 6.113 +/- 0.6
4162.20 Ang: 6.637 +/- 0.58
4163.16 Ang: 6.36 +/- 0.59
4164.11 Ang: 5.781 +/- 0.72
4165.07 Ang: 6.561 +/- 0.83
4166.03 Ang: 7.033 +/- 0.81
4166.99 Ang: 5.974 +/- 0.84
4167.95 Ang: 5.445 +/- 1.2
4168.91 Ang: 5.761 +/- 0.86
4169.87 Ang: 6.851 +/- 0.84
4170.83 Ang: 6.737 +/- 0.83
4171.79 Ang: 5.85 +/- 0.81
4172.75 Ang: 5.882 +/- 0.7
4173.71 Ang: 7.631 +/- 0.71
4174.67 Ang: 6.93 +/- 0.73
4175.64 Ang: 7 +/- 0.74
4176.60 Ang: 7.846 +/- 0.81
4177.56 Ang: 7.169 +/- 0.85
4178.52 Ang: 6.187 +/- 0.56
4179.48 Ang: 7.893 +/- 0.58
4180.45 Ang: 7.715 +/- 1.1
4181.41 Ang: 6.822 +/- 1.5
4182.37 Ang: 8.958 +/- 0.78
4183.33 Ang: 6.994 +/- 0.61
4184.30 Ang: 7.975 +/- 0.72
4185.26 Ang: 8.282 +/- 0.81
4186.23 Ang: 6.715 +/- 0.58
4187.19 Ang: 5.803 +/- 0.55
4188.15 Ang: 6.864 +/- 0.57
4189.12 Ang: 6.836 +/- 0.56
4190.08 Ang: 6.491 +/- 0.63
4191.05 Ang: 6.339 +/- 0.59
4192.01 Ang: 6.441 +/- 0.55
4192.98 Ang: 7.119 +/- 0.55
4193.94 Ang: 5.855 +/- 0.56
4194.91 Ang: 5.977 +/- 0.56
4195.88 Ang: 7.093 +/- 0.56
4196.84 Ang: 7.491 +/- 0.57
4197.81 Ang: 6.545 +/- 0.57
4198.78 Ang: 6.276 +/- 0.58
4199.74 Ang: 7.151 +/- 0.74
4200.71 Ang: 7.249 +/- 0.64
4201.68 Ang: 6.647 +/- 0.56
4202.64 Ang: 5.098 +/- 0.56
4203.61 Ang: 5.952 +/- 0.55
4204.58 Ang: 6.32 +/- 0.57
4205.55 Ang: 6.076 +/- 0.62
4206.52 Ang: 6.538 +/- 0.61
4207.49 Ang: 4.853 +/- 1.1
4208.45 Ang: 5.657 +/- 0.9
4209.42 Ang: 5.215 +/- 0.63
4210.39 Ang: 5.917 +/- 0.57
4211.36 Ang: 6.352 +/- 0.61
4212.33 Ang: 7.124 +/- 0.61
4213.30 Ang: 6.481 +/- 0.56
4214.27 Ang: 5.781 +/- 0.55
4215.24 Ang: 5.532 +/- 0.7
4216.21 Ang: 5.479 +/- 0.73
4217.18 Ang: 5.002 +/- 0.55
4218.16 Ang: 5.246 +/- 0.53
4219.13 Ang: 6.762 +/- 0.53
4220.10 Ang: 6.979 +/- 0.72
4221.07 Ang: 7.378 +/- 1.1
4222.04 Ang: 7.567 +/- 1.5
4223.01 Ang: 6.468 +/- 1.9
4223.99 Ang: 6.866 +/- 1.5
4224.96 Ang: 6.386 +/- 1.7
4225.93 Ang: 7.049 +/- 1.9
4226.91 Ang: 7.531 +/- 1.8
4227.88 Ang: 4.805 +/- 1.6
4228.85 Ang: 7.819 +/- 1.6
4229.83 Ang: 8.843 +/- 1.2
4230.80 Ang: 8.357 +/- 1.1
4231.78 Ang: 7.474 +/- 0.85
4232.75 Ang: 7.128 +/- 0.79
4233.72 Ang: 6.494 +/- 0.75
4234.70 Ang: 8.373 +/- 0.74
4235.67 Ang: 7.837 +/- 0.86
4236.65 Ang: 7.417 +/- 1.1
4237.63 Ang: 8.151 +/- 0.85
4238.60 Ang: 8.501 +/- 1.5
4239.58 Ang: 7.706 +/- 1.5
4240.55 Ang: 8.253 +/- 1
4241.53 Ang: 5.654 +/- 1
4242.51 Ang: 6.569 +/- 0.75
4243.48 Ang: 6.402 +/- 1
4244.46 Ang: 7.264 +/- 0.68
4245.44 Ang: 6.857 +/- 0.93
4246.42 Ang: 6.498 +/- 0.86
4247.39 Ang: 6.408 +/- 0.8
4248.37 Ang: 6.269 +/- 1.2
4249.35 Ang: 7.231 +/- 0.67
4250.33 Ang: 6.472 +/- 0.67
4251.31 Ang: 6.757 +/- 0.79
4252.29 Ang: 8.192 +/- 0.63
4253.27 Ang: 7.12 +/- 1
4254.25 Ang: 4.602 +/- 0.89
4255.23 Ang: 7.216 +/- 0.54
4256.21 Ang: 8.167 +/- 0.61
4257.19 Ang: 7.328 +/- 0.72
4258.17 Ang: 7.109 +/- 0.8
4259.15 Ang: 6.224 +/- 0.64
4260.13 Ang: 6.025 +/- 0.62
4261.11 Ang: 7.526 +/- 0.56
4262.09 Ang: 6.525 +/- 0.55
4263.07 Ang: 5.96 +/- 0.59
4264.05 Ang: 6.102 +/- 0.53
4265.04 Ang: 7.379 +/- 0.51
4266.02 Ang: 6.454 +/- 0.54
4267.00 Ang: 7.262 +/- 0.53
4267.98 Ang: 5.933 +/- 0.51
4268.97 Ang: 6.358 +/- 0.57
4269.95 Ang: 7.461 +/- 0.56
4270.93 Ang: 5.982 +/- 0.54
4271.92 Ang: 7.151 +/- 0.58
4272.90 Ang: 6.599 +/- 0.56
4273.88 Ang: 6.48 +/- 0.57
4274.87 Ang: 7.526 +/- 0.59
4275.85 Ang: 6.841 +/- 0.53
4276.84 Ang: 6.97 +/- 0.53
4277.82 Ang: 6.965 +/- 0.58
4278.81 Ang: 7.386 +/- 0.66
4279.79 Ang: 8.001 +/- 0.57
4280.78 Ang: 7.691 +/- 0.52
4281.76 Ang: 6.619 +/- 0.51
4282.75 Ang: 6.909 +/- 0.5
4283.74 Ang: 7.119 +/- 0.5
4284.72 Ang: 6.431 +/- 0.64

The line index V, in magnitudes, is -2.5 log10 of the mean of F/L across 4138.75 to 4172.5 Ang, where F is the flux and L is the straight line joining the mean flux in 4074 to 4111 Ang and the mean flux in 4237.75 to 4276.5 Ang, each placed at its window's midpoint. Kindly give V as 0.14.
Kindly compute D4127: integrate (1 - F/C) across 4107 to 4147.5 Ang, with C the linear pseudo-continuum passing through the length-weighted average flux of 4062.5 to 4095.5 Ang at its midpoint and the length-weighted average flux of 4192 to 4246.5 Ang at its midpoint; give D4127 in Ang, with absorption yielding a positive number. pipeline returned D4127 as 1.2 Ang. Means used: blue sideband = 7.18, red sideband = 6.7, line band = 6.81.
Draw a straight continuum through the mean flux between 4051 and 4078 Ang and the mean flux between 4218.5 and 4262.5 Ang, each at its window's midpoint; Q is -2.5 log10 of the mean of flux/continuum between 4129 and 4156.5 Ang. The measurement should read 0.114 mag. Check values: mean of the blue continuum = 6.97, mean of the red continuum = 7.07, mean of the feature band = 6.32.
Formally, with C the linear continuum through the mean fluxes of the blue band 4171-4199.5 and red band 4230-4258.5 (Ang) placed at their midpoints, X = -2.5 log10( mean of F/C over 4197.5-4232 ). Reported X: 0.097 mag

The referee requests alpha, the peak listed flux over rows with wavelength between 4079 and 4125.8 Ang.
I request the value 10.03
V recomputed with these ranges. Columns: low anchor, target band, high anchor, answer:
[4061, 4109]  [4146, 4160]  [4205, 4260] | 0.13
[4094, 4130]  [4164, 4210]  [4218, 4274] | 0.07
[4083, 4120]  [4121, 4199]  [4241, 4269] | 0.06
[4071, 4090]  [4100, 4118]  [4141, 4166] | -0.12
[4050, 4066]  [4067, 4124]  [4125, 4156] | -0.11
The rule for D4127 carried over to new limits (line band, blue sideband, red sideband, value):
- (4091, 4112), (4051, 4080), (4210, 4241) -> -0.9 Ang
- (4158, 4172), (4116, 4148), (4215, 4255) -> 0.7 Ang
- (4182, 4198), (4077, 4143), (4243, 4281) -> 0.0 Ang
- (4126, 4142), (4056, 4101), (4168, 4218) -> 0.4 Ang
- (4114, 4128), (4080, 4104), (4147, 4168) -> -0.7 Ang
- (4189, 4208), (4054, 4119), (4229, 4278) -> 1.8 Ang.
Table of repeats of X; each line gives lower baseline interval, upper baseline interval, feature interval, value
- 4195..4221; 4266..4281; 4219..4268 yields -0.069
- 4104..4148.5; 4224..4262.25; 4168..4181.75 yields 0.022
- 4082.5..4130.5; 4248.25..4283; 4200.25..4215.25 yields 0.151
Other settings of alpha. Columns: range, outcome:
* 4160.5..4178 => 7.846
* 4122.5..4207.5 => 8.958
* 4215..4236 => 8.843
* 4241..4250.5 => 7.264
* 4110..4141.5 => 7.949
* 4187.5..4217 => 7.491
